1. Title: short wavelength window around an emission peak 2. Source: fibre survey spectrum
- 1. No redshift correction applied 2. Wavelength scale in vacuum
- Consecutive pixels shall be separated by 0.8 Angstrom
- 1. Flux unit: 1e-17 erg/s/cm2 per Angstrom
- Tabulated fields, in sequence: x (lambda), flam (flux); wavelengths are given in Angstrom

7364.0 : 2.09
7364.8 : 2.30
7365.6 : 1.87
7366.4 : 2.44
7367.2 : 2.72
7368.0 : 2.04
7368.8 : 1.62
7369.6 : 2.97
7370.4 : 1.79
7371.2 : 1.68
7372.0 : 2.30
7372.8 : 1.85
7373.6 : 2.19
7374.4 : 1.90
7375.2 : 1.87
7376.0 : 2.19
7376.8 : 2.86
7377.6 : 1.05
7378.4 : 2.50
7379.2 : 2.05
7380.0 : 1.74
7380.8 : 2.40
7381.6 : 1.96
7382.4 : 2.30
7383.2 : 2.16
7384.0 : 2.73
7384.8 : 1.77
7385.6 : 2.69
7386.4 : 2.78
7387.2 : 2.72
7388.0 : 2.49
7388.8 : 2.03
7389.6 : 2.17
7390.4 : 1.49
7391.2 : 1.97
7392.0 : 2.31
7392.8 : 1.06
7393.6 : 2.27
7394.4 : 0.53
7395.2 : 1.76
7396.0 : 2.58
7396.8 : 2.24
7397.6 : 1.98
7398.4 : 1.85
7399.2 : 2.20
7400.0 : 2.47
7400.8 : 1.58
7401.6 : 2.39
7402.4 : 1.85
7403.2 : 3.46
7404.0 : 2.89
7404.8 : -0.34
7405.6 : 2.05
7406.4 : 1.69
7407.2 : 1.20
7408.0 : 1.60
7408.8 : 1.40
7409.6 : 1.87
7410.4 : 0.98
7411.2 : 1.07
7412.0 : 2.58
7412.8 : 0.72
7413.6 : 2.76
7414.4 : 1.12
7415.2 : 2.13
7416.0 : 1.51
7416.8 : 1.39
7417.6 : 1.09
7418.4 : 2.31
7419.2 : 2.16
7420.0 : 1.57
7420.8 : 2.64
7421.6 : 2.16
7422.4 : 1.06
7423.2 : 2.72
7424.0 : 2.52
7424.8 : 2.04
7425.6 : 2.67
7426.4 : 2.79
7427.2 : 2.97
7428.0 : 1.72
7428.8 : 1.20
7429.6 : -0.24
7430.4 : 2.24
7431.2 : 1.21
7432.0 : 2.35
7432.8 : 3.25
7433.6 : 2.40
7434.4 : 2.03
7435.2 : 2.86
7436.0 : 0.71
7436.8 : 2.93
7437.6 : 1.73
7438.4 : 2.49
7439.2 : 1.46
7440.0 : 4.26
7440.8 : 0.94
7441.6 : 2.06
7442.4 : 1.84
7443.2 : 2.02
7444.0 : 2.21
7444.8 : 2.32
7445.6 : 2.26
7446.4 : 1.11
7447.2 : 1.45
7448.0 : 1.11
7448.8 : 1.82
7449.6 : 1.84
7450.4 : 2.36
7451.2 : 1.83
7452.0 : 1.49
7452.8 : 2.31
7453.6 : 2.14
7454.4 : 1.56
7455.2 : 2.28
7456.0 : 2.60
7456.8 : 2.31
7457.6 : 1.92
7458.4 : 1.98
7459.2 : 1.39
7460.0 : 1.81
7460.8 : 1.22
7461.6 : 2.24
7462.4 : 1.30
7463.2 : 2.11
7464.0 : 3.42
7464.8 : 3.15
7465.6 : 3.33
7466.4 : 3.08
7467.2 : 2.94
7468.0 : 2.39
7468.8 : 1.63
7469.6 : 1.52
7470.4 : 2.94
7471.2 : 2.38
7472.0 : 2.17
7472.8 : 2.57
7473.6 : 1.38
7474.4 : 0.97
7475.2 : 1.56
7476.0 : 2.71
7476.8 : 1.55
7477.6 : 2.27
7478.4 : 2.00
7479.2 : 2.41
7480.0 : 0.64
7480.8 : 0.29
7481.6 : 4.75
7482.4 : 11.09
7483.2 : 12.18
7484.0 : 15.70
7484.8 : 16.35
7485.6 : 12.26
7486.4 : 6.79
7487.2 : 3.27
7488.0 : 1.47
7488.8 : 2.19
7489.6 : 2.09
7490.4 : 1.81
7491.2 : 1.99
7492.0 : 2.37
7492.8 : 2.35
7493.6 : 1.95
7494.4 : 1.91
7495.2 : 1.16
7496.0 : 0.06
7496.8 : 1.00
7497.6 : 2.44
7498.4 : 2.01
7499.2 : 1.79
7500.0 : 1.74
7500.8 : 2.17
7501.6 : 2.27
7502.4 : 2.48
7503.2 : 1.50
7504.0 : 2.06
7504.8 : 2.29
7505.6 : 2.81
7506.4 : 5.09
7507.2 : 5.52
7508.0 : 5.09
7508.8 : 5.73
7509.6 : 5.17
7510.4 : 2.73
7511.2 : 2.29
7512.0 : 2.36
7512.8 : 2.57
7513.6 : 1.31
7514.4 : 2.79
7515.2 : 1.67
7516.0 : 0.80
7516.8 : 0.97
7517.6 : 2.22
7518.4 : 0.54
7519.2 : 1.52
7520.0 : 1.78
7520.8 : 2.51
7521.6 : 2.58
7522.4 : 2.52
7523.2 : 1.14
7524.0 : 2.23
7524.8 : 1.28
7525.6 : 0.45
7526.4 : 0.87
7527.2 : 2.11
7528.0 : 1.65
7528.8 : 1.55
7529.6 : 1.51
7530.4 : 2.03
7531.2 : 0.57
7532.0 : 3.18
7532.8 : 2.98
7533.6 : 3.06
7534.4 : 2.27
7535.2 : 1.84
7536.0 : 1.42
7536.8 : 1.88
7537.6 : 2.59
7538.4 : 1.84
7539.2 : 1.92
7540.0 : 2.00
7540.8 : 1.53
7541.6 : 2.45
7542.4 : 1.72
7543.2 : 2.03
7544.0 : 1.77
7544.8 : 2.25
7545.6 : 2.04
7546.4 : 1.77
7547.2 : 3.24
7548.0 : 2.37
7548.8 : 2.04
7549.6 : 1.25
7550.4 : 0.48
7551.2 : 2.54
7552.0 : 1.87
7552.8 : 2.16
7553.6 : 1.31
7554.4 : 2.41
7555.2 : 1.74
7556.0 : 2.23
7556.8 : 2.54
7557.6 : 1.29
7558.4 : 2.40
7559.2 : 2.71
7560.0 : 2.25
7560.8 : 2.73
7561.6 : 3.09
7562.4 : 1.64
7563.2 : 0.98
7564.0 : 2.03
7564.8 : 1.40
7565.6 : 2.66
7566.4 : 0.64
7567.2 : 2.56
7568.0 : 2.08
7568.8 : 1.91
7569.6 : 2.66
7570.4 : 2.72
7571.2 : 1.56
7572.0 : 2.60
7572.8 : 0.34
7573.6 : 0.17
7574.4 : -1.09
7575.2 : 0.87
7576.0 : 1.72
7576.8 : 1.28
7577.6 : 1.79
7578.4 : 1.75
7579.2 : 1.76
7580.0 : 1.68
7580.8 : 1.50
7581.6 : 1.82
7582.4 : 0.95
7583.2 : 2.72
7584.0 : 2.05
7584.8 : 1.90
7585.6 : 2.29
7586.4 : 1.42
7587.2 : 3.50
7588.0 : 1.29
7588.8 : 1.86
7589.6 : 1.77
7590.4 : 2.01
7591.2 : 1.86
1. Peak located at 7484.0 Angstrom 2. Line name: H-alpha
